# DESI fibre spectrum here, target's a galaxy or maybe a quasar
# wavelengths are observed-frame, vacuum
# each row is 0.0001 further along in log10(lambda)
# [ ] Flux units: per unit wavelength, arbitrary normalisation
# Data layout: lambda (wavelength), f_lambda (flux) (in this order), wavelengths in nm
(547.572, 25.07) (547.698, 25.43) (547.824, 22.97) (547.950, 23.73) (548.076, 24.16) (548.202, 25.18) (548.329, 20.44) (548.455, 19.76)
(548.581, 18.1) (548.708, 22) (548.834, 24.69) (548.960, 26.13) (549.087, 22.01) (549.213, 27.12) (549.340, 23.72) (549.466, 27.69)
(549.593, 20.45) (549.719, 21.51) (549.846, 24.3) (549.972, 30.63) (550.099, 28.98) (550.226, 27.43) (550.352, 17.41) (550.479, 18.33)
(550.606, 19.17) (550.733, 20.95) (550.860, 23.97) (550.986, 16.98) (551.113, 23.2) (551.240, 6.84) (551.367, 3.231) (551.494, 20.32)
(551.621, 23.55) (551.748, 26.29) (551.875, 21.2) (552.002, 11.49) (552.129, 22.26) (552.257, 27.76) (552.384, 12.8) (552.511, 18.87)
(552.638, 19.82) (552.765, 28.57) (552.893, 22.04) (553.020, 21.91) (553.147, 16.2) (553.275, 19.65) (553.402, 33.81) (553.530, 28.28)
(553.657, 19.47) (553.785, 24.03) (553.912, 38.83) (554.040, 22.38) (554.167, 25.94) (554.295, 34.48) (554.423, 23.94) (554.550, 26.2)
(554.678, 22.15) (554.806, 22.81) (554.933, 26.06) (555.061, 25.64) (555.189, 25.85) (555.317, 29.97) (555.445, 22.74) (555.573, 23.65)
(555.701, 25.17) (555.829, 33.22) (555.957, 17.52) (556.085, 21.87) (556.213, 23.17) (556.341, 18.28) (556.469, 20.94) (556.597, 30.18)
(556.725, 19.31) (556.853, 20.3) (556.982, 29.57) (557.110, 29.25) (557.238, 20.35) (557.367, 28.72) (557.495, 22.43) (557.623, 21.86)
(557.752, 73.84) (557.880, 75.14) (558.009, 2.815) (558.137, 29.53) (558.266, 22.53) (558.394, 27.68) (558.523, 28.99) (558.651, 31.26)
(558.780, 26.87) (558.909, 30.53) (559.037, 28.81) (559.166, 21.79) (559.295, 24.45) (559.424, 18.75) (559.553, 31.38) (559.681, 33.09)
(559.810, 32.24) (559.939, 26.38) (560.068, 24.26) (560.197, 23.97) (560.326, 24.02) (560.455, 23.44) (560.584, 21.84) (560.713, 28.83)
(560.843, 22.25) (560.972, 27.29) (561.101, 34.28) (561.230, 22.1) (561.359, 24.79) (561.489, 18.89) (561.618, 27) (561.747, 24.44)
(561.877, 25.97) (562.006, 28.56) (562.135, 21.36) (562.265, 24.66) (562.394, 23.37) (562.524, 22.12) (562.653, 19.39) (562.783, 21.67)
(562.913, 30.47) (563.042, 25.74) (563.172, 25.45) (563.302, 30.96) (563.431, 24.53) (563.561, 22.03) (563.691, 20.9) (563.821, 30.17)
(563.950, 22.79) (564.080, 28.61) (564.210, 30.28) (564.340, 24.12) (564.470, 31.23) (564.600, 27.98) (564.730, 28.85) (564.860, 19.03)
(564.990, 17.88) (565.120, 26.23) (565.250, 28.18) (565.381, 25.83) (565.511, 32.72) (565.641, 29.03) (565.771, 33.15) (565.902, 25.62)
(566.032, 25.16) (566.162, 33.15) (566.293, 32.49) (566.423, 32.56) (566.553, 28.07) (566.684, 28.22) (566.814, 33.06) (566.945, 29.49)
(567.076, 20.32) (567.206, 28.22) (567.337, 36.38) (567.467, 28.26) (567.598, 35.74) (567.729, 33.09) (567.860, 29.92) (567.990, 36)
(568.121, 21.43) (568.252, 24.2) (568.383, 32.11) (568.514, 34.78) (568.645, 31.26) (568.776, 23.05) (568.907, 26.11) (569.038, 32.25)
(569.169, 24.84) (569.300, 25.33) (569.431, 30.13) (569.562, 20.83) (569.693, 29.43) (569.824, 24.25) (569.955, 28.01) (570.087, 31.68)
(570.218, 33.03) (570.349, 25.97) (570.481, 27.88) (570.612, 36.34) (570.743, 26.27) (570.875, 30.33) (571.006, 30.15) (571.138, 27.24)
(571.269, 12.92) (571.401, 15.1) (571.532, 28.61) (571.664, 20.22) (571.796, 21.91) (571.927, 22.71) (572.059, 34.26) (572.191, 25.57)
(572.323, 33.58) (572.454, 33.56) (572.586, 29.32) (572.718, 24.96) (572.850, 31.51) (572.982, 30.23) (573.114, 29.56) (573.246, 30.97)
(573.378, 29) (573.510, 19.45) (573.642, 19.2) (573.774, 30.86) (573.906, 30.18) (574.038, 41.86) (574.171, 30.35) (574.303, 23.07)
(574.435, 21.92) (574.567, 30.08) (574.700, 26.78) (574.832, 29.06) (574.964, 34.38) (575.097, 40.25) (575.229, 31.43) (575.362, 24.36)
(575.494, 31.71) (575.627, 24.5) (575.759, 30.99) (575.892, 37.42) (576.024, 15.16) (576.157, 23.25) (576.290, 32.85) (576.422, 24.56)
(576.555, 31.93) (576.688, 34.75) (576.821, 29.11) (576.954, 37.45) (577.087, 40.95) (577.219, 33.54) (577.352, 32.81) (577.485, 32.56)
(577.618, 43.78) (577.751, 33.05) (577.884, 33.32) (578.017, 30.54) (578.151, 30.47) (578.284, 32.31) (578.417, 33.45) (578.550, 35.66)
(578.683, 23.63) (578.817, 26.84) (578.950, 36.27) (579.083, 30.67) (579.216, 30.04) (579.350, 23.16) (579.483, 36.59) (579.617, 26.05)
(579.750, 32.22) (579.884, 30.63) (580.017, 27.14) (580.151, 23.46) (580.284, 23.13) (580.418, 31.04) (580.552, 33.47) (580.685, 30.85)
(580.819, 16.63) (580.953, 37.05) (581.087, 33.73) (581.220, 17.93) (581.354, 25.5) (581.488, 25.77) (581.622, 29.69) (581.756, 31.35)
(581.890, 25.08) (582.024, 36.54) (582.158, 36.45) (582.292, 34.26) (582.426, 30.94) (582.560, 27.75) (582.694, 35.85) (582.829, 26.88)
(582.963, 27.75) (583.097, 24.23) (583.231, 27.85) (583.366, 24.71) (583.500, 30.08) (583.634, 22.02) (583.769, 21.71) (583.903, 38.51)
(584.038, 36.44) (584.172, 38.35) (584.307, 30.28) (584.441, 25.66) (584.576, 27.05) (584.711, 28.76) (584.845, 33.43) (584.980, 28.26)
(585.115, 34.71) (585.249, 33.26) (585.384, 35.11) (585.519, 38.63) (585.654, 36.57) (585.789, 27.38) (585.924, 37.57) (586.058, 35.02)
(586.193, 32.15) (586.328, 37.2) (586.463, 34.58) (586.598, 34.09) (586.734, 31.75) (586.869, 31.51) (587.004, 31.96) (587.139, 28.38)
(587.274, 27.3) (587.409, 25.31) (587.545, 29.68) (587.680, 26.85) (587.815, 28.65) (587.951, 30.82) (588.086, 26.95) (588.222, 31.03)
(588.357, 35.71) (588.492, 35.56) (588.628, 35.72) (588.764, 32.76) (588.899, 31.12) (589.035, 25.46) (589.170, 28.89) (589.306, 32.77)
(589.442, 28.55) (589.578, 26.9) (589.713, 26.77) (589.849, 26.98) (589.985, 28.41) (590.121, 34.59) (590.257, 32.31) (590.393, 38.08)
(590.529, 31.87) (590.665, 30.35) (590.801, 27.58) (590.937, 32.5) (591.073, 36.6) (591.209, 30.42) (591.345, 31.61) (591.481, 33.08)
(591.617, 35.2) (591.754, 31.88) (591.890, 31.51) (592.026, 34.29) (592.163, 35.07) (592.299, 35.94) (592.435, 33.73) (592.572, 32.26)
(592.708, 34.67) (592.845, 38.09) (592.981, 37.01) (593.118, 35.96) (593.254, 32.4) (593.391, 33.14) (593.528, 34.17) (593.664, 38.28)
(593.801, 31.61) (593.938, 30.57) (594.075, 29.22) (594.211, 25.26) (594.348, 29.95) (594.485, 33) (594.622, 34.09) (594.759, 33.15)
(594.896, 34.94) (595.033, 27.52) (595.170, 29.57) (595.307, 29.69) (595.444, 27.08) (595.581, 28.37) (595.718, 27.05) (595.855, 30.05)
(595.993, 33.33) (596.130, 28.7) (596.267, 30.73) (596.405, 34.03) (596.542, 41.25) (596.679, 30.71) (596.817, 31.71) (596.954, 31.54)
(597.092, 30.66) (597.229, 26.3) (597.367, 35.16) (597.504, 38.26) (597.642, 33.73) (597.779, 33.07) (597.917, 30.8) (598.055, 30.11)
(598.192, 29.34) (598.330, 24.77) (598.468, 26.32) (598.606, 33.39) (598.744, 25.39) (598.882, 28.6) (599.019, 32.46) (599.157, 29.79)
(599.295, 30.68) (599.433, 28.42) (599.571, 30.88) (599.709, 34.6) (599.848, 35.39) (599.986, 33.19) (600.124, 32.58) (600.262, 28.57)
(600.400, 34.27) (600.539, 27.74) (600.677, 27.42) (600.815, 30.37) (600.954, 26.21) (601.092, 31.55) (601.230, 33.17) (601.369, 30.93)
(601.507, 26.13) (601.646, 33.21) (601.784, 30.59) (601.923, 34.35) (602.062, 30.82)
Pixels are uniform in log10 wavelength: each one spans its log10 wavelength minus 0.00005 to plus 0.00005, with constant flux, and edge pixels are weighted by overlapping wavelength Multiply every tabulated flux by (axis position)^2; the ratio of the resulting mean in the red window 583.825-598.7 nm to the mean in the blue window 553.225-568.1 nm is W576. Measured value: 1.31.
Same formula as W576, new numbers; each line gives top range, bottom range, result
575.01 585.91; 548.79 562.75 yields 1.34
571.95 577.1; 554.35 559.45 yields 1.17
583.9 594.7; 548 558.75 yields 1.49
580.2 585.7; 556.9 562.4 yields 1.18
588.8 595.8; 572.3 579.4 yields 1.10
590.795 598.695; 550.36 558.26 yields 1.52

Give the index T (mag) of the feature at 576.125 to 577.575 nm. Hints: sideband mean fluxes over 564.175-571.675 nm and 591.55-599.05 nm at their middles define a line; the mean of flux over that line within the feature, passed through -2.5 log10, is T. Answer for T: -0.11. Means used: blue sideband 28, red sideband 31.9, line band 32.6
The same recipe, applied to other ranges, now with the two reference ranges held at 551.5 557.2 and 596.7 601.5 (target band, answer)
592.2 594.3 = -0.125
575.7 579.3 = -0.156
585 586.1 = -0.200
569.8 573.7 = -0.023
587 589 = -0.048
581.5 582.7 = -0.122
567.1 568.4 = -0.161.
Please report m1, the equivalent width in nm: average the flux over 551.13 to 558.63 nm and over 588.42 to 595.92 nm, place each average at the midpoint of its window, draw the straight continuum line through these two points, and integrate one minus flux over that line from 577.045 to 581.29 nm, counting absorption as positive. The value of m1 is -0.18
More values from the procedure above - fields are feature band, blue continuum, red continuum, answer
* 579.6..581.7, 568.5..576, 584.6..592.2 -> 0.15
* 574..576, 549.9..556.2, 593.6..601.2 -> -0.23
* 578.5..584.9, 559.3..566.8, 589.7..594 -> 0.29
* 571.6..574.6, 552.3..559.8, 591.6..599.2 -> 0.08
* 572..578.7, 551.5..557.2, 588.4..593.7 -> -0.37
